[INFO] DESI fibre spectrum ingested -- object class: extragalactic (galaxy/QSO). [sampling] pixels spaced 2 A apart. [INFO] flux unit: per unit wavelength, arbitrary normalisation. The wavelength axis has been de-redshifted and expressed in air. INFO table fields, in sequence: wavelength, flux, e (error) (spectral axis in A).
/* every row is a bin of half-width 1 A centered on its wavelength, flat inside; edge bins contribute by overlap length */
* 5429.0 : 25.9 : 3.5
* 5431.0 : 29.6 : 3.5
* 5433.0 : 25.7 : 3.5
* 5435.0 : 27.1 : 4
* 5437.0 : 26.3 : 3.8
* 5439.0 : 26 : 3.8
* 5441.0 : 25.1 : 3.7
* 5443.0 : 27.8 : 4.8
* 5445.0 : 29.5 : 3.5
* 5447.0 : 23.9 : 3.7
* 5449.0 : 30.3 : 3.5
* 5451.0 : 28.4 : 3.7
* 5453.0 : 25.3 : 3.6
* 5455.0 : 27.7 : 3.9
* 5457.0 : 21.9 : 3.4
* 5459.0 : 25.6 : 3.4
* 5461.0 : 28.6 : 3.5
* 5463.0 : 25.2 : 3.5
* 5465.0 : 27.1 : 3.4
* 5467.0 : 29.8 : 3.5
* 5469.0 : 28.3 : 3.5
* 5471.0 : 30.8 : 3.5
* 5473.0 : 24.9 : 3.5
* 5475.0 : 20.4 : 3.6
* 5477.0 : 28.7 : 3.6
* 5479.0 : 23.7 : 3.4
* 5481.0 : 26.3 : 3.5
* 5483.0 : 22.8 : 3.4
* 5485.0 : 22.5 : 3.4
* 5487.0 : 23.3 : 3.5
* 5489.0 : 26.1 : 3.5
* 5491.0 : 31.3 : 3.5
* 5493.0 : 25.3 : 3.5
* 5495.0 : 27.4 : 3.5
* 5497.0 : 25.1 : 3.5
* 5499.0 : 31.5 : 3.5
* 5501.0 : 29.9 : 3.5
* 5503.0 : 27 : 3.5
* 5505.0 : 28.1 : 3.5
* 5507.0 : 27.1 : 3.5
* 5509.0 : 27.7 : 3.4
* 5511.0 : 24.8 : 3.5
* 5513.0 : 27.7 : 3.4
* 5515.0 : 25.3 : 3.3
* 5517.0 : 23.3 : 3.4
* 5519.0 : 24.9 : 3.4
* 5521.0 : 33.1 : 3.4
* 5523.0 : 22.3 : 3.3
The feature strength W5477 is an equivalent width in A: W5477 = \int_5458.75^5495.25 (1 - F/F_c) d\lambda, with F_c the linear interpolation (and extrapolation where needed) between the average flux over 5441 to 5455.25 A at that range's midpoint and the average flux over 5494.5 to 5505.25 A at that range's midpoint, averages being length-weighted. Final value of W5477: 2.1 A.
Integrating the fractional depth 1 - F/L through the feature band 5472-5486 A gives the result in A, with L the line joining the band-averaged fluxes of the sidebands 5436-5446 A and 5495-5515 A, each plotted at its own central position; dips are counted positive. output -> 1.6 A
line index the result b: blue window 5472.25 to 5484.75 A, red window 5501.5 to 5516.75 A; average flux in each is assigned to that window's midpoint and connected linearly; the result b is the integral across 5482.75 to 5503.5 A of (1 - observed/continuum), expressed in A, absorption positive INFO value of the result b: -1.0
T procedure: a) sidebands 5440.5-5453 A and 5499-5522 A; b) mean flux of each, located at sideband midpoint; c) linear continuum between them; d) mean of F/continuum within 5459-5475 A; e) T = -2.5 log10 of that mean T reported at 0.01 mag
